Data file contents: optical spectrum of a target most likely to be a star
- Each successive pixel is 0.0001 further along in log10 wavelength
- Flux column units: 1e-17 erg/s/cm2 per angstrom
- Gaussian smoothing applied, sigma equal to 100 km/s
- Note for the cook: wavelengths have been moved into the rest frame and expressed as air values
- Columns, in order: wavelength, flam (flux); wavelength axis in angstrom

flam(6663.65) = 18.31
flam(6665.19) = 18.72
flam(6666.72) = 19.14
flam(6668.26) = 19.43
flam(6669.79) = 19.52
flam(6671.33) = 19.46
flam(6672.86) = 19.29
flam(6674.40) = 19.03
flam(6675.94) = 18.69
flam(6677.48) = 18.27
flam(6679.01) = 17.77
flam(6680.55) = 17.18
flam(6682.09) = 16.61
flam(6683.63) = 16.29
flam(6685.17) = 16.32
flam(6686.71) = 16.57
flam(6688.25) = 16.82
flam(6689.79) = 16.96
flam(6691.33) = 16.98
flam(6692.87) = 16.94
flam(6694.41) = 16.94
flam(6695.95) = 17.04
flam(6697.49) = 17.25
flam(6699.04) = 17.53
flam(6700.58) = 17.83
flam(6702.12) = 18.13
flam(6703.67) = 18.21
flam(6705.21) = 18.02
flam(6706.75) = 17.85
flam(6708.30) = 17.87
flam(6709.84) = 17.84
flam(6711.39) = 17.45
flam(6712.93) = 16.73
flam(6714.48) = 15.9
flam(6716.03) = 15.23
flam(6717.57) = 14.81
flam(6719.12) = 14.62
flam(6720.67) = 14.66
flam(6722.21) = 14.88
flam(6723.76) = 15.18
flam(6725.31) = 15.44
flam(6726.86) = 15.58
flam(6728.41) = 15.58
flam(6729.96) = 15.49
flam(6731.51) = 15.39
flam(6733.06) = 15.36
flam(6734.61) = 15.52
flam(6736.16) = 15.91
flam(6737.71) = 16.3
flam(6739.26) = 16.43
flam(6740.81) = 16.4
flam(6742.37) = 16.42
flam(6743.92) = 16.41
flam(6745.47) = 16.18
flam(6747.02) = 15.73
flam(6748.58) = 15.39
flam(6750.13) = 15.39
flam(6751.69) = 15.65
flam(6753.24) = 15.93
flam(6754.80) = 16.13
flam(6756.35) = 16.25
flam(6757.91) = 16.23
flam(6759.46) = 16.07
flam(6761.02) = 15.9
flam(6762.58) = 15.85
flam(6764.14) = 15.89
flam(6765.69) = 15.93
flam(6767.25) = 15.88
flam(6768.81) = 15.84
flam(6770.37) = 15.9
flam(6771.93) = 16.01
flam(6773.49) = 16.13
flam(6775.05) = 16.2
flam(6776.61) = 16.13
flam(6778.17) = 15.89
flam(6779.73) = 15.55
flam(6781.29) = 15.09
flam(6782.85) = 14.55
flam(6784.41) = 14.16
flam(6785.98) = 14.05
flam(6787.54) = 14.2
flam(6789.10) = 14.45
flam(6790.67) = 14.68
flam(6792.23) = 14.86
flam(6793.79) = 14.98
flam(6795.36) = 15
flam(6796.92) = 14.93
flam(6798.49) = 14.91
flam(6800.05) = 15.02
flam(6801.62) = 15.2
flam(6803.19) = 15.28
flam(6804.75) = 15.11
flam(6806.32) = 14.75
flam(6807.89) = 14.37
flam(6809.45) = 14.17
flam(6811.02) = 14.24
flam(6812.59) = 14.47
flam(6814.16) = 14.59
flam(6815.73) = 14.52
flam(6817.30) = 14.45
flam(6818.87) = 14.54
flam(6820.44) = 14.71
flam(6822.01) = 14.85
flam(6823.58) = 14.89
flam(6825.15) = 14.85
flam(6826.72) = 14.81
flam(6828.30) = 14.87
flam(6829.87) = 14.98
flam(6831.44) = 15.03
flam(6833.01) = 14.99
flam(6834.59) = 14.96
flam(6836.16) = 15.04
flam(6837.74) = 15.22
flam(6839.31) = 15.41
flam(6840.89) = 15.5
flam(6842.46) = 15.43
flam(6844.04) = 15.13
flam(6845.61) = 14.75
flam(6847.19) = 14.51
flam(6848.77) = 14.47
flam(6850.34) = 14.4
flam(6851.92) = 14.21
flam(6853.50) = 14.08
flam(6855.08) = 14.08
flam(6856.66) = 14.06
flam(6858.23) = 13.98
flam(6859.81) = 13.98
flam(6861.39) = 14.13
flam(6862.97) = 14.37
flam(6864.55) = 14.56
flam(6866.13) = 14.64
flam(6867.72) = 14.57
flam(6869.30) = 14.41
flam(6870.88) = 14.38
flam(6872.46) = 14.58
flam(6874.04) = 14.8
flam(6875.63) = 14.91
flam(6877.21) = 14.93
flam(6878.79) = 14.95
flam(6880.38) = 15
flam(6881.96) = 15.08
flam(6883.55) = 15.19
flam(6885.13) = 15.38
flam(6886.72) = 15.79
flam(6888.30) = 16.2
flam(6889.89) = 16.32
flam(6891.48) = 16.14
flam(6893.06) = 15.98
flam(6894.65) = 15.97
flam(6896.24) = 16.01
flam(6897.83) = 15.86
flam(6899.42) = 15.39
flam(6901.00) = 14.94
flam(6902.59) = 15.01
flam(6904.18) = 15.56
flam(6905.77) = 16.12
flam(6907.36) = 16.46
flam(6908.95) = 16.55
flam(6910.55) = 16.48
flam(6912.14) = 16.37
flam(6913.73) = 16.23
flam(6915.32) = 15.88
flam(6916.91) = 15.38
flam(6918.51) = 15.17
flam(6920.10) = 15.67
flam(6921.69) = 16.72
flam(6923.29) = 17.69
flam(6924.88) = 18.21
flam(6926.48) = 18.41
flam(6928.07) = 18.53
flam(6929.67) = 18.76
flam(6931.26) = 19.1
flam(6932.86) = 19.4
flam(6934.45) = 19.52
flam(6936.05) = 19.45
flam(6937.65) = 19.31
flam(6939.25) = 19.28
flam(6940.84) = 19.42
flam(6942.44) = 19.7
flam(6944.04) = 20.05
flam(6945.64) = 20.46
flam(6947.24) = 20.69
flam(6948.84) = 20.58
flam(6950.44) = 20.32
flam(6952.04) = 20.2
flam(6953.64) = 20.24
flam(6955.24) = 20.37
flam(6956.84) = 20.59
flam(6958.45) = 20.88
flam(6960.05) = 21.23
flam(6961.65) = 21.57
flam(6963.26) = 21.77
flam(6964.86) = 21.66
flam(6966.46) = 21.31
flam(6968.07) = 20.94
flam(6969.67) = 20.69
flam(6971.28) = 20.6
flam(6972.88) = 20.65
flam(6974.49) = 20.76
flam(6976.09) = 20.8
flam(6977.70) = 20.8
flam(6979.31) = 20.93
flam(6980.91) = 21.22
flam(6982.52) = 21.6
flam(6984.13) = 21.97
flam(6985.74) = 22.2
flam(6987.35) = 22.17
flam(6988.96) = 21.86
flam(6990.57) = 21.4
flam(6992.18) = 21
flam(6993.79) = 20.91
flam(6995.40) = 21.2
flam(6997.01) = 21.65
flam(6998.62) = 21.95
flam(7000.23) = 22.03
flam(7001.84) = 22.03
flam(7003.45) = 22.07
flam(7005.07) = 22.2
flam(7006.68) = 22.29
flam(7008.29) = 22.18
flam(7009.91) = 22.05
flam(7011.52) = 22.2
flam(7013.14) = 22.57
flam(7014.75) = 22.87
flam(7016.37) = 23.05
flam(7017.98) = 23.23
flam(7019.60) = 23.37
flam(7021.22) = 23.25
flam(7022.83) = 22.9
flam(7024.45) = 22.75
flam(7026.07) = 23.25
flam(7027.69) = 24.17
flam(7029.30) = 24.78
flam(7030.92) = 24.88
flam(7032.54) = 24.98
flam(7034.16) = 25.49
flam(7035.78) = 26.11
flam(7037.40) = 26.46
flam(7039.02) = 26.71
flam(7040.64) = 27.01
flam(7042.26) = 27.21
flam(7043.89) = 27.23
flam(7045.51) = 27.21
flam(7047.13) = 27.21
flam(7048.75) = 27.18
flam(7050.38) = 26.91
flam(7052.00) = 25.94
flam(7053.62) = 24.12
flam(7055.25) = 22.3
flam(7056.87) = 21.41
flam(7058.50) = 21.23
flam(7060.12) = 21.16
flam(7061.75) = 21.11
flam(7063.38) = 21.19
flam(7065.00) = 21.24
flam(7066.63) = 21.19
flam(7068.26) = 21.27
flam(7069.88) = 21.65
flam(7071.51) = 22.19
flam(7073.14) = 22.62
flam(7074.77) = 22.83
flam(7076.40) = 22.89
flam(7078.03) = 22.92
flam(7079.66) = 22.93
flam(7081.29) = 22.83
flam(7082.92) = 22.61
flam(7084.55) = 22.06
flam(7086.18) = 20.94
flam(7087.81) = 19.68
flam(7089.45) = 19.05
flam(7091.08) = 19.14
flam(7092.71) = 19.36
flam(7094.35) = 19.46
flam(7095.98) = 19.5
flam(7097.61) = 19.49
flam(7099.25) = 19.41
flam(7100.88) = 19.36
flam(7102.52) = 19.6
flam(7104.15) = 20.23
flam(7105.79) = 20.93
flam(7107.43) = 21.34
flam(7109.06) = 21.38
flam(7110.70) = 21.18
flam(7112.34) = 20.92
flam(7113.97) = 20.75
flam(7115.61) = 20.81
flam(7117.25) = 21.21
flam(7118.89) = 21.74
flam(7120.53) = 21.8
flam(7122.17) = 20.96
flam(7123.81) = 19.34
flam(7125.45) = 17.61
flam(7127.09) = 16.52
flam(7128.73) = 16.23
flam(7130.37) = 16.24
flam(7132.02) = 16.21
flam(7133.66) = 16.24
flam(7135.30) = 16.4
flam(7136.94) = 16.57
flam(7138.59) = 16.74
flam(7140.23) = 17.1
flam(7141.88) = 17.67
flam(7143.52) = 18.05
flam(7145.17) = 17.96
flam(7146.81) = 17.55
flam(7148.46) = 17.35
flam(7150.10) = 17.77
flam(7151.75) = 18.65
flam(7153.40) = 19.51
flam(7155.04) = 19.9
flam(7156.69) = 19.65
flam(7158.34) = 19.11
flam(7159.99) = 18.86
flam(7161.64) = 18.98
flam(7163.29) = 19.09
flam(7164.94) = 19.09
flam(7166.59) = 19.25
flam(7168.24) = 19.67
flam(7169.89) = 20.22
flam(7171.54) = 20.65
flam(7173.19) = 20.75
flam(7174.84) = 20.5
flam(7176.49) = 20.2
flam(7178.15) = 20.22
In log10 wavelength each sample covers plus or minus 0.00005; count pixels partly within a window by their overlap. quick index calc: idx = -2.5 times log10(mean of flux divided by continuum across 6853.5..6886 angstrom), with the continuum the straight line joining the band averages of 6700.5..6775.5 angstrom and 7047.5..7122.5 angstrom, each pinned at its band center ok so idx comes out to 0.24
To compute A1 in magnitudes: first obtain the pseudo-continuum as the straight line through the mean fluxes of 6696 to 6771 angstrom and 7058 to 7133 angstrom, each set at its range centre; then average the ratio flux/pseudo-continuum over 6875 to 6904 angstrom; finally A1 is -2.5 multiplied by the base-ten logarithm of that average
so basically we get 0.16 mag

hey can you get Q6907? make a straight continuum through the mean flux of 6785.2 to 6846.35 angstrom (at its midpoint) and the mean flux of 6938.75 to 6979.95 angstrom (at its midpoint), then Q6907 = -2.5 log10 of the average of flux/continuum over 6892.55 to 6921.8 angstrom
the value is 0.17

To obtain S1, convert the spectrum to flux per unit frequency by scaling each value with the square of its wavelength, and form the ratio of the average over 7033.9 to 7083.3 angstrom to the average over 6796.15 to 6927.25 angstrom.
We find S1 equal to 1.66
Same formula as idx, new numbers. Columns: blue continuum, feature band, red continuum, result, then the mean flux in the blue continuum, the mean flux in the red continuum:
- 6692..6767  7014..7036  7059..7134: -0.21 mag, 16.2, 20.4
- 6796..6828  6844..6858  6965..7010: 0.13 mag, 14.7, 21.5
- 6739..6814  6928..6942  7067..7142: -0.10 mag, 15.4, 20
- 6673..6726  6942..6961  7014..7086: 0.07 mag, 16.9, 23.7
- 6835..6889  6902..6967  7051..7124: -0.11 mag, 14.8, 21.3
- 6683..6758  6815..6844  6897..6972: 0.17 mag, 16.3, 18.6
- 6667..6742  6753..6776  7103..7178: 0.08 mag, 16.9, 19.1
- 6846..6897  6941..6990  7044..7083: -0.11 mag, 14.9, 23.2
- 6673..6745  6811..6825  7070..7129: 0.21 mag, 16.6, 20.7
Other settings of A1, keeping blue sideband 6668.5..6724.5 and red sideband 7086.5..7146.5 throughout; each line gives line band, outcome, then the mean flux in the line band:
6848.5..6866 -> 0.25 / 14.2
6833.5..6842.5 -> 0.17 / 15.2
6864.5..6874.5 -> 0.23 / 14.6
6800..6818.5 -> 0.20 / 14.7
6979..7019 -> -0.19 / 22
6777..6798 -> 0.18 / 14.8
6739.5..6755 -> 0.09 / 16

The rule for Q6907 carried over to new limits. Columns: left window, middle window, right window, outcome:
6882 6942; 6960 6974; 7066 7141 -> -0.189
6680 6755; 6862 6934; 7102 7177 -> 0.101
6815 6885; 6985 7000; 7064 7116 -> -0.172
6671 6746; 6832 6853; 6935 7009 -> 0.257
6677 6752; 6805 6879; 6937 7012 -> 0.266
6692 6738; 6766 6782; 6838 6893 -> -0.005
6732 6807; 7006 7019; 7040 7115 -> -0.091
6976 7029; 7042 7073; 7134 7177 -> -0.127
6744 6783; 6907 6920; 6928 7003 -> 0.212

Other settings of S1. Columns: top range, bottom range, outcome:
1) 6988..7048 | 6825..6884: 1.68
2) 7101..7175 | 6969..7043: 0.87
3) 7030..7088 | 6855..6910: 1.64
